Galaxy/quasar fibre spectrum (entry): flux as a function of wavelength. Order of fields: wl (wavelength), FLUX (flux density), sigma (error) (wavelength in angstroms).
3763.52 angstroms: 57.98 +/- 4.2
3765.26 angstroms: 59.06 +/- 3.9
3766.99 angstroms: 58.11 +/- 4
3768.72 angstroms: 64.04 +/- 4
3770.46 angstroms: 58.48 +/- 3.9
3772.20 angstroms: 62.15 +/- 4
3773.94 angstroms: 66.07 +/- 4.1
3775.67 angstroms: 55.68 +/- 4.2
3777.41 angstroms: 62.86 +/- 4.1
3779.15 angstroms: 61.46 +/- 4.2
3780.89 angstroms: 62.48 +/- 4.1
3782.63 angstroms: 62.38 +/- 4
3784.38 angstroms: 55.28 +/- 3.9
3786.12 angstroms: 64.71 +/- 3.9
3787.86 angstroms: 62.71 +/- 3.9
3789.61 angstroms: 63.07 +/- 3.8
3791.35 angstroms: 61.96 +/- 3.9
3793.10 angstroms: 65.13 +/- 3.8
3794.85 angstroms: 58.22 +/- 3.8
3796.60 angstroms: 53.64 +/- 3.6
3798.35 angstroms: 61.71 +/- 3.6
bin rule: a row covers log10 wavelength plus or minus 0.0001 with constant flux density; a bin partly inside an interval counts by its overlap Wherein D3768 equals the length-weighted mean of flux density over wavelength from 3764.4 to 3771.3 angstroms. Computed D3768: 60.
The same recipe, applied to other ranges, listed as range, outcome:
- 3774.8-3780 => 60.1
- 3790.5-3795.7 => 61.7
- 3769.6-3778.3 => 61.1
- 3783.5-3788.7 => 60.9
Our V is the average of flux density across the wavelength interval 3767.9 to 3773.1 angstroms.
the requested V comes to 61.4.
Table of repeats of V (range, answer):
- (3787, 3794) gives 63.1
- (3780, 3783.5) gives 62.5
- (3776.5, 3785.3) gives 60.9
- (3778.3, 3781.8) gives 62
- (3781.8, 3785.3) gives 58.8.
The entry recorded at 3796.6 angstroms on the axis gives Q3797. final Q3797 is 53.64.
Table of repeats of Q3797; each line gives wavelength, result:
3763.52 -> 57.98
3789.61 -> 63.07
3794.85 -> 58.22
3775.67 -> 55.68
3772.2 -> 62.15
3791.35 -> 61.96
